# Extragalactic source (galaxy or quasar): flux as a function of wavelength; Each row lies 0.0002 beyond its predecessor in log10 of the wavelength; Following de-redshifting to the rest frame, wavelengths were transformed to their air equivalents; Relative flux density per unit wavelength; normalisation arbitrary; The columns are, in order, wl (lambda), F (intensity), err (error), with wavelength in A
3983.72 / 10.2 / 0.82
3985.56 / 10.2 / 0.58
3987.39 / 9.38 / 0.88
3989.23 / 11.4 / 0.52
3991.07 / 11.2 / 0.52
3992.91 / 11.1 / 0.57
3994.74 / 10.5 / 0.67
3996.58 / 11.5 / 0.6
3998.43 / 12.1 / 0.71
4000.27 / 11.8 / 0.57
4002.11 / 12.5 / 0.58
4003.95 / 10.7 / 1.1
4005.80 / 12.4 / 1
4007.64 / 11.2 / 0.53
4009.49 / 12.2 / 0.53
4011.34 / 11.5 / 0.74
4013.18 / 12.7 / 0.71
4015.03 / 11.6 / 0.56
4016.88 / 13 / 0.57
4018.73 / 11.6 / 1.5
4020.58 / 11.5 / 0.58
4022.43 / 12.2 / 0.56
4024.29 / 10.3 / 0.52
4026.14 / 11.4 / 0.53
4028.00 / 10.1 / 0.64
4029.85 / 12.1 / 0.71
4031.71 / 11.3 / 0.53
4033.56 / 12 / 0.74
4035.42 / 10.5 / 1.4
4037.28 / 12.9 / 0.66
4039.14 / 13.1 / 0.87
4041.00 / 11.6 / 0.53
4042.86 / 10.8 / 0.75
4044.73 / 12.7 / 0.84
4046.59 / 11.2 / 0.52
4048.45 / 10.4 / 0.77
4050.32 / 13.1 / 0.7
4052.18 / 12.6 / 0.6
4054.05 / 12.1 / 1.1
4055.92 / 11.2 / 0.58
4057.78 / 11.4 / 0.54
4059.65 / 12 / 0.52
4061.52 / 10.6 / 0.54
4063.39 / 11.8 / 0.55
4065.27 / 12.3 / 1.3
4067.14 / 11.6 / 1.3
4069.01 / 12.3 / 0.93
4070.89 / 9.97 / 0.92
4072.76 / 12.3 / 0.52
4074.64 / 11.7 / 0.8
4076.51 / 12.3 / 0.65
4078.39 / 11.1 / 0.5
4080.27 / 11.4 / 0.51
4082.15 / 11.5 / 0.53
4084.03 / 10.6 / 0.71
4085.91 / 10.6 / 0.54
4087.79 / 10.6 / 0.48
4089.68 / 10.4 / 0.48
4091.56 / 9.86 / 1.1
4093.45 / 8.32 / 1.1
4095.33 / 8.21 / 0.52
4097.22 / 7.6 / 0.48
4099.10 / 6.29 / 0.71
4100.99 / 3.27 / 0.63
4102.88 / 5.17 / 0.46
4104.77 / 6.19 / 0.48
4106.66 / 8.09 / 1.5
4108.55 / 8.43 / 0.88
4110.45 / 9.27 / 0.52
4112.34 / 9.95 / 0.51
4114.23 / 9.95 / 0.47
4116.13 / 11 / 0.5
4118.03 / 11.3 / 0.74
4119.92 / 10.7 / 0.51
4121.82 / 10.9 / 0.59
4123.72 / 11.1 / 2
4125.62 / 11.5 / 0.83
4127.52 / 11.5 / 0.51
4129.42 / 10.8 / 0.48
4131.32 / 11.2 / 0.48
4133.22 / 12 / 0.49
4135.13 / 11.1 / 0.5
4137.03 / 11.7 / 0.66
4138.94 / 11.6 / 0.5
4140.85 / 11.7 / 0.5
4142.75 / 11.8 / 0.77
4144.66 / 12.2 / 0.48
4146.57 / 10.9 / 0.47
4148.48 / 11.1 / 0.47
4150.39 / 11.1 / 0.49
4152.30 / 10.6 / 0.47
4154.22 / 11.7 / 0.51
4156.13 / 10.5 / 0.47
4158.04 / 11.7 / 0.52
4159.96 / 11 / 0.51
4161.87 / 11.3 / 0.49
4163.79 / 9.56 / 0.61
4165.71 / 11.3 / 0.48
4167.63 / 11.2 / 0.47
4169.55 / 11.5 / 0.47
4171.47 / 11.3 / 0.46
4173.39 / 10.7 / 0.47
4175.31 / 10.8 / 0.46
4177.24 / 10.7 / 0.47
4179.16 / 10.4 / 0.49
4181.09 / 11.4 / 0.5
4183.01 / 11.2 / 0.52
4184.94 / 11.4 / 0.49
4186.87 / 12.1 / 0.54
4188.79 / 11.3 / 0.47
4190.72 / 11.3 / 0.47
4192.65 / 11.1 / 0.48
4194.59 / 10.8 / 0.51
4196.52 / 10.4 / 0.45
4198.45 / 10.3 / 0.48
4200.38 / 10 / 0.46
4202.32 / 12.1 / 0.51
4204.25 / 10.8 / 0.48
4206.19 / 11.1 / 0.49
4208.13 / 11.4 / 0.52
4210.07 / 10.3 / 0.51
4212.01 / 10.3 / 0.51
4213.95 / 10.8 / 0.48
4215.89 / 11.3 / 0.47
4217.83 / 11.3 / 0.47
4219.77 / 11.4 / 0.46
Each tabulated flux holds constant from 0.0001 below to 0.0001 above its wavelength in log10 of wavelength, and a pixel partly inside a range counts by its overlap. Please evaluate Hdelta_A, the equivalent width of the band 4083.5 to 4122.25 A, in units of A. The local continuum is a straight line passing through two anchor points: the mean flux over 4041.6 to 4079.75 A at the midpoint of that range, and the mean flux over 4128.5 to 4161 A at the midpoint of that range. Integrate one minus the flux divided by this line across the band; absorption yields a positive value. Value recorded 8.94 A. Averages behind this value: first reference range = 11.7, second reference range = 11.3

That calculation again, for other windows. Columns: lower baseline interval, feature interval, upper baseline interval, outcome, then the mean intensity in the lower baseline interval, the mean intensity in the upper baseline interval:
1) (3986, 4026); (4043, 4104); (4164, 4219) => 4.5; 11.5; 11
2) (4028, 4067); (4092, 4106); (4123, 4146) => 6.1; 11.7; 11.5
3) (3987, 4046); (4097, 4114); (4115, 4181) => 6.1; 11.6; 11.2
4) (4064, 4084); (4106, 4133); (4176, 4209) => 2.2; 11.6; 11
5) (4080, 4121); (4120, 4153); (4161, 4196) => -4.6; 9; 11.1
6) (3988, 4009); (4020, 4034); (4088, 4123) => -0.8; 11.5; 8.66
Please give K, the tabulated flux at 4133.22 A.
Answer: 12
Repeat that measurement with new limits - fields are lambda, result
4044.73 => 12.7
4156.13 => 10.5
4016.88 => 13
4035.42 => 10.5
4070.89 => 9.97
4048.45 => 10.4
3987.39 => 9.38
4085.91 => 10.6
